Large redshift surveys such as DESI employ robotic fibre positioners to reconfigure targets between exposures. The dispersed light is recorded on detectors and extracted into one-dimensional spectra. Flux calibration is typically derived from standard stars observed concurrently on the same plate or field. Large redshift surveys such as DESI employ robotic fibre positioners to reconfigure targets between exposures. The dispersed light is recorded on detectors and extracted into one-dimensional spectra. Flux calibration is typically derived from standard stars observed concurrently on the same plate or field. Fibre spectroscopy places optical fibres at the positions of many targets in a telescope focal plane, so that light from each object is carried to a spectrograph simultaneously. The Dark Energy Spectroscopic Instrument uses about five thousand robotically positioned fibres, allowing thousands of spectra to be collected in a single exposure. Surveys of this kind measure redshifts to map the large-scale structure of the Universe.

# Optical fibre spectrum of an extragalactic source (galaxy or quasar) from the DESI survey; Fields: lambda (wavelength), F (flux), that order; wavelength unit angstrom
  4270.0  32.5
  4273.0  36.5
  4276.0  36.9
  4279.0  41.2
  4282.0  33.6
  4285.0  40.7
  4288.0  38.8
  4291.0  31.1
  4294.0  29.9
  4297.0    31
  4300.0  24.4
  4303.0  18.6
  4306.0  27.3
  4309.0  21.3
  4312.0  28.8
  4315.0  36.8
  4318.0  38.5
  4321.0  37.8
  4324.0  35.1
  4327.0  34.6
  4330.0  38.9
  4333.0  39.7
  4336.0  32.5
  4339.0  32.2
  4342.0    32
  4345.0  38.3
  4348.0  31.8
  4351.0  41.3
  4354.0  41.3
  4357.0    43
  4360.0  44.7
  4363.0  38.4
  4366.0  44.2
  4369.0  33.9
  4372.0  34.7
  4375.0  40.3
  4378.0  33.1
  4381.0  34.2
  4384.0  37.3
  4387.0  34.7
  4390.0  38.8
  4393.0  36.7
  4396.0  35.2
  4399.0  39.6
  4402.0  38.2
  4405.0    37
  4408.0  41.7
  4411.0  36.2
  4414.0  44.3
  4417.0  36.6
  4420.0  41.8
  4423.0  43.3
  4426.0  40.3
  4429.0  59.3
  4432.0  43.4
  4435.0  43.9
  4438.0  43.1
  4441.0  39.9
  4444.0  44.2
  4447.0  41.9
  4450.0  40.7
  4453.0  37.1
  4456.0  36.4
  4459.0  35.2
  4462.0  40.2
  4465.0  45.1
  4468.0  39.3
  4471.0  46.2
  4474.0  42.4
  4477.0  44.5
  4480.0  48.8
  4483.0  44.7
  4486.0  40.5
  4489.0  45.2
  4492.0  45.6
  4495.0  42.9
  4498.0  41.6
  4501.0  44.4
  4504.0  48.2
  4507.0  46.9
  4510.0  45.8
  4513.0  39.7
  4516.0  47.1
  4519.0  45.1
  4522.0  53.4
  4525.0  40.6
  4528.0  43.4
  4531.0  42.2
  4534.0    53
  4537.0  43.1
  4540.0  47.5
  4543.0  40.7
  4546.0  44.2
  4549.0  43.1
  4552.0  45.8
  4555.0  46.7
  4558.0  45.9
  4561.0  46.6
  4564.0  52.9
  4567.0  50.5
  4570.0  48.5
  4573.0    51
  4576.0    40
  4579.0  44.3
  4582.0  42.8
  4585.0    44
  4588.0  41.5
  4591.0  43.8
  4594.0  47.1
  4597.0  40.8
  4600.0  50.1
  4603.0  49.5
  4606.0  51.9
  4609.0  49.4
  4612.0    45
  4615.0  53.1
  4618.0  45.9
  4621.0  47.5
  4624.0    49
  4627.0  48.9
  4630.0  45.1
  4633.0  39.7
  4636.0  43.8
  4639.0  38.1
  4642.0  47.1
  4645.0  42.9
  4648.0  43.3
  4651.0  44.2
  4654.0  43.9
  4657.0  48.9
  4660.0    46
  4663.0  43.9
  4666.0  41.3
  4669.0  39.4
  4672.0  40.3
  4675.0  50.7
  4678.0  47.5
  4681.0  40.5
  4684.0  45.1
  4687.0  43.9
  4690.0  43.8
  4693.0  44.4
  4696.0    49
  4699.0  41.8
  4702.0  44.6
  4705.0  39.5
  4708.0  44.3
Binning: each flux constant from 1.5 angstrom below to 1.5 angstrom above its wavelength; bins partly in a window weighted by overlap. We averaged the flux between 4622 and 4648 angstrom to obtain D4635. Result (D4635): 44.3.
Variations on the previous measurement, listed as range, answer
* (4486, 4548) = 44.9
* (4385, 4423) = 38.6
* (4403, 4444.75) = 42.4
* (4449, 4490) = 41.9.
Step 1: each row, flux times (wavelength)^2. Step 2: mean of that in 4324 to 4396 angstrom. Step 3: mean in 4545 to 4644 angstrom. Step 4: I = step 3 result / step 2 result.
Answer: 1.38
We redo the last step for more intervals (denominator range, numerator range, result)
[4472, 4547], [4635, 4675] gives 1.03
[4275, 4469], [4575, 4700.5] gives 1.35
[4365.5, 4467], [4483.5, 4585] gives 1.20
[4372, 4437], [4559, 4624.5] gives 1.29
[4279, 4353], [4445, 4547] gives 1.42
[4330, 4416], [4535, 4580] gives 1.33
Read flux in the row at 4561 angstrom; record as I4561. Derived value 46.6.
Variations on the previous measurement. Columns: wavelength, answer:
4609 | 49.4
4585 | 44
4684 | 45.1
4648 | 43.3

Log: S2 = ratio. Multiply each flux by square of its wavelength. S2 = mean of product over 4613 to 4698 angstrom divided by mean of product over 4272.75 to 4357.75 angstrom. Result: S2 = 1.53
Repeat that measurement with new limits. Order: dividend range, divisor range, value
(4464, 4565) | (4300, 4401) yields 1.37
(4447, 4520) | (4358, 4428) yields 1.16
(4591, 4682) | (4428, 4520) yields 1.12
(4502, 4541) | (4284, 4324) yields 1.62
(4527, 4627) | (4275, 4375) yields 1.48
